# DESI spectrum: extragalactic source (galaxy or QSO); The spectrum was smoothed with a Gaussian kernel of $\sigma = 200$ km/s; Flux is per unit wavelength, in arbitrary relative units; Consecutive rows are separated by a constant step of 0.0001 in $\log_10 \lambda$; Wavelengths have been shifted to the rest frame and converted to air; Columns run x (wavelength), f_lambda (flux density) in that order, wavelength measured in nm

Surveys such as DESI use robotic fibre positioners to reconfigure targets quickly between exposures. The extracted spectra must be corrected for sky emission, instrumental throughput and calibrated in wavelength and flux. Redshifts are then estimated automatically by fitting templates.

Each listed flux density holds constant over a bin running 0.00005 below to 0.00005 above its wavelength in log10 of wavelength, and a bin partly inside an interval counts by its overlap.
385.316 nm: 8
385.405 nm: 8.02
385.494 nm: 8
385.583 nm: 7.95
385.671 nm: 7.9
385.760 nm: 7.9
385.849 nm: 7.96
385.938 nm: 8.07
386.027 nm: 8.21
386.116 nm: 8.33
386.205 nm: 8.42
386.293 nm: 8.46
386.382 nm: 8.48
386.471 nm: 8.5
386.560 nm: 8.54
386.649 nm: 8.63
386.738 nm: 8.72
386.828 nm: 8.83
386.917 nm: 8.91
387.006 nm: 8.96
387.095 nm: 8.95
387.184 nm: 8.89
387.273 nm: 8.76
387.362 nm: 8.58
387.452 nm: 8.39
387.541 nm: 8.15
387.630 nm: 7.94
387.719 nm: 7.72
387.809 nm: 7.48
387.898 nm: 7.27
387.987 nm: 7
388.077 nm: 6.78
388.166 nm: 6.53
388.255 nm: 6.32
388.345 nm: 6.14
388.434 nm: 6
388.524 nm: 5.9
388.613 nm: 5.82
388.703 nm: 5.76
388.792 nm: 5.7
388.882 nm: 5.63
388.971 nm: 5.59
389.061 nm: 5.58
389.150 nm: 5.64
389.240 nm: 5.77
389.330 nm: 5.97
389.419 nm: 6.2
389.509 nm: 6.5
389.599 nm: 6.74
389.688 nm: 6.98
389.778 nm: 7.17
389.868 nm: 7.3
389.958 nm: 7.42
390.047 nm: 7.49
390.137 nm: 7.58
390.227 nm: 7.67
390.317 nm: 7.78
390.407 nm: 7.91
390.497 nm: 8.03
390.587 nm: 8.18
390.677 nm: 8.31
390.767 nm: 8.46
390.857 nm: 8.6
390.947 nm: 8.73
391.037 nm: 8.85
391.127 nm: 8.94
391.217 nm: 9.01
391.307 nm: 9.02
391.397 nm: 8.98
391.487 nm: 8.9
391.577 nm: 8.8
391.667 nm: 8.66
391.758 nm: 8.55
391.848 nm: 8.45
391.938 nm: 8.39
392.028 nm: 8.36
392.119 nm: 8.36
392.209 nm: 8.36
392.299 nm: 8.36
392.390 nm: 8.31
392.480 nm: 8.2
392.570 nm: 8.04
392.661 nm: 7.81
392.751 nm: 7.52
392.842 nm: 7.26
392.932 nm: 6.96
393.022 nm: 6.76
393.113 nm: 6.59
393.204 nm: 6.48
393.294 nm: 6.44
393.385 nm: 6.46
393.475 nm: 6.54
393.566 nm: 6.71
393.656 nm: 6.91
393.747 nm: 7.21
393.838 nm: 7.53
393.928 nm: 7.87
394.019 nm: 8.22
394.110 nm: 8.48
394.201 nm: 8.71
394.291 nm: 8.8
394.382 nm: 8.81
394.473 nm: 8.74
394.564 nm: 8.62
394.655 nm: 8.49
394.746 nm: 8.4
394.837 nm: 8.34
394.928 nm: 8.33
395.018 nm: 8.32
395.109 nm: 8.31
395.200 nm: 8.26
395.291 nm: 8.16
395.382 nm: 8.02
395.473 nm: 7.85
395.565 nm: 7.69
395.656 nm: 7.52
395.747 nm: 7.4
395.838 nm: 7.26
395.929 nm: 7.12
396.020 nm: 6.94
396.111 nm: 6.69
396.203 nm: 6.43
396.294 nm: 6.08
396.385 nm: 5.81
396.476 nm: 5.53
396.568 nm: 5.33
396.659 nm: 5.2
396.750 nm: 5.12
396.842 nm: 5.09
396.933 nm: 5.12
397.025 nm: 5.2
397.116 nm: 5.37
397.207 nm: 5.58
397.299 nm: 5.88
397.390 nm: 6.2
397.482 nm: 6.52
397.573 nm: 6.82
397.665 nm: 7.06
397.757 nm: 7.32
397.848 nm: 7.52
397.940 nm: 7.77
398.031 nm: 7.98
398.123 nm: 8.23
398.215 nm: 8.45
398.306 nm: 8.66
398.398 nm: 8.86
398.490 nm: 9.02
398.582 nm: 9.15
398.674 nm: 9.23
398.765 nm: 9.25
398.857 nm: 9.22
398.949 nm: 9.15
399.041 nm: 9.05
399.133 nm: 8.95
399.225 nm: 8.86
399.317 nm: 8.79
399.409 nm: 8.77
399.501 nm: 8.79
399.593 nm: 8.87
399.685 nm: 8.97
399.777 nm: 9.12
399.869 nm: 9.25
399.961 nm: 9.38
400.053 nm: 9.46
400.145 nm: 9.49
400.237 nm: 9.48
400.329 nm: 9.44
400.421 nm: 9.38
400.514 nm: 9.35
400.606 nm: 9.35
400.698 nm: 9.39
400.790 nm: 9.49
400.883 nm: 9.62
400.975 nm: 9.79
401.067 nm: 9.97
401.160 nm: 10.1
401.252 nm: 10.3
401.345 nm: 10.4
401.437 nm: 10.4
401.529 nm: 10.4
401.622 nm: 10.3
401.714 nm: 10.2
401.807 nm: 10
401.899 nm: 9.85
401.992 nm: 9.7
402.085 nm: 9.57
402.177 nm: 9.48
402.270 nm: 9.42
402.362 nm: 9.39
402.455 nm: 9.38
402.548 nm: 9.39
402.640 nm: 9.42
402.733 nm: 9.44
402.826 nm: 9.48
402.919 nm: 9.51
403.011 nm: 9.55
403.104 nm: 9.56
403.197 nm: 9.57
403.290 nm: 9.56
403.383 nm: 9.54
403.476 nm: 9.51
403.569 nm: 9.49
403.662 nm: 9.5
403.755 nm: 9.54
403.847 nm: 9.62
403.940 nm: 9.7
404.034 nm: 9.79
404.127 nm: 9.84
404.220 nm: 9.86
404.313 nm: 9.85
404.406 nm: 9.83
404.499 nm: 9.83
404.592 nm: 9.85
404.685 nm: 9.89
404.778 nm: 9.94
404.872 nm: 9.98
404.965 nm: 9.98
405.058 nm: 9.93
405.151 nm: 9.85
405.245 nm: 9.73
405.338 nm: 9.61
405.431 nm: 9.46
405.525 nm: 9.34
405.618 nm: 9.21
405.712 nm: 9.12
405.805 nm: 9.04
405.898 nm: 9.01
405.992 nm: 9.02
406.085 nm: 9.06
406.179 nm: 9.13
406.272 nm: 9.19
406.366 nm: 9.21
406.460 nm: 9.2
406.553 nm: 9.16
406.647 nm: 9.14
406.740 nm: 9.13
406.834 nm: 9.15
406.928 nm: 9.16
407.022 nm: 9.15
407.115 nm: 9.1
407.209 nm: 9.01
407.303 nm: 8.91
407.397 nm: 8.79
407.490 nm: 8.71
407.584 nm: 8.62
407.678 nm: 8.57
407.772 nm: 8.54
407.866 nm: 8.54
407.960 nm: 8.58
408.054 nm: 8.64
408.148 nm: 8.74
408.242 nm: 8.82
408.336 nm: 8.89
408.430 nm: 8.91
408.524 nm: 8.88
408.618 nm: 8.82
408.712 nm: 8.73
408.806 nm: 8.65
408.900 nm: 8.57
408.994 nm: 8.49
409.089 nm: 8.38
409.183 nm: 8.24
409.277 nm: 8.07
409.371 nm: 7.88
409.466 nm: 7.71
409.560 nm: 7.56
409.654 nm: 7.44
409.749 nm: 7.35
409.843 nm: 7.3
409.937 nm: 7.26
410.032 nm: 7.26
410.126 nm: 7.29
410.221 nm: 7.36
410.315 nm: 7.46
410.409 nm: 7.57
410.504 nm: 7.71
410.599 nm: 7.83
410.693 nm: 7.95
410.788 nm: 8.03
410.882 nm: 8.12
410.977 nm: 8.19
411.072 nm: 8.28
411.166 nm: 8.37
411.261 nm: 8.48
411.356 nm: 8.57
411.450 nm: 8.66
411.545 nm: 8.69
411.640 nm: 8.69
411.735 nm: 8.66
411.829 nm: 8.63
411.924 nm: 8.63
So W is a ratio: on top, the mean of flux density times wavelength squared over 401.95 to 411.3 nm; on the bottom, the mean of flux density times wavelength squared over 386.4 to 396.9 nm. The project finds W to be 1.3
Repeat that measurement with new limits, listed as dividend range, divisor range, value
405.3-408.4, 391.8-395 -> 1.23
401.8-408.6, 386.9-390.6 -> 1.43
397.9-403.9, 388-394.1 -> 1.34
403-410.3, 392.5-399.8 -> 1.25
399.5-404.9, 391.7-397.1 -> 1.36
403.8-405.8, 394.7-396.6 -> 1.39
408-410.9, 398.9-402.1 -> 0.88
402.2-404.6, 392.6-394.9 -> 1.32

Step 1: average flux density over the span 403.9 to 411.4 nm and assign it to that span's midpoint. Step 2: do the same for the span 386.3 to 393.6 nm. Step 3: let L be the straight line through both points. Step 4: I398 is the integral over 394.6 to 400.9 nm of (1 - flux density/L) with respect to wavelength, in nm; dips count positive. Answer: 0.181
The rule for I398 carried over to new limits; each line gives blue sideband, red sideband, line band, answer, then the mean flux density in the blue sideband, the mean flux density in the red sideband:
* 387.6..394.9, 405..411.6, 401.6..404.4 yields -0.47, 7.52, 8.58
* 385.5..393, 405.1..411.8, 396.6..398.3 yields 0.33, 7.74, 8.56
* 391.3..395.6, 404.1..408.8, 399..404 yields -0.45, 7.98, 9.21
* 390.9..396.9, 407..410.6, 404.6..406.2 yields -0.27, 7.67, 8.26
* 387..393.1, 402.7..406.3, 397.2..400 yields 0.14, 7.56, 9.56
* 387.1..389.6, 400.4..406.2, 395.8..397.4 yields 0.48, 6.77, 9.65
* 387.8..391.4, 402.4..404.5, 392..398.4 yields 0.62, 7.12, 9.59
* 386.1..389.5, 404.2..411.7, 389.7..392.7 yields -0.28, 7.33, 8.72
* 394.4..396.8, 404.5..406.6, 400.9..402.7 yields -0.25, 7.32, 9.46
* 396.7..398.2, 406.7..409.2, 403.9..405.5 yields -0.35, 6.46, 8.77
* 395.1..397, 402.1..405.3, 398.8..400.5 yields -0.23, 6.66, 9.65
